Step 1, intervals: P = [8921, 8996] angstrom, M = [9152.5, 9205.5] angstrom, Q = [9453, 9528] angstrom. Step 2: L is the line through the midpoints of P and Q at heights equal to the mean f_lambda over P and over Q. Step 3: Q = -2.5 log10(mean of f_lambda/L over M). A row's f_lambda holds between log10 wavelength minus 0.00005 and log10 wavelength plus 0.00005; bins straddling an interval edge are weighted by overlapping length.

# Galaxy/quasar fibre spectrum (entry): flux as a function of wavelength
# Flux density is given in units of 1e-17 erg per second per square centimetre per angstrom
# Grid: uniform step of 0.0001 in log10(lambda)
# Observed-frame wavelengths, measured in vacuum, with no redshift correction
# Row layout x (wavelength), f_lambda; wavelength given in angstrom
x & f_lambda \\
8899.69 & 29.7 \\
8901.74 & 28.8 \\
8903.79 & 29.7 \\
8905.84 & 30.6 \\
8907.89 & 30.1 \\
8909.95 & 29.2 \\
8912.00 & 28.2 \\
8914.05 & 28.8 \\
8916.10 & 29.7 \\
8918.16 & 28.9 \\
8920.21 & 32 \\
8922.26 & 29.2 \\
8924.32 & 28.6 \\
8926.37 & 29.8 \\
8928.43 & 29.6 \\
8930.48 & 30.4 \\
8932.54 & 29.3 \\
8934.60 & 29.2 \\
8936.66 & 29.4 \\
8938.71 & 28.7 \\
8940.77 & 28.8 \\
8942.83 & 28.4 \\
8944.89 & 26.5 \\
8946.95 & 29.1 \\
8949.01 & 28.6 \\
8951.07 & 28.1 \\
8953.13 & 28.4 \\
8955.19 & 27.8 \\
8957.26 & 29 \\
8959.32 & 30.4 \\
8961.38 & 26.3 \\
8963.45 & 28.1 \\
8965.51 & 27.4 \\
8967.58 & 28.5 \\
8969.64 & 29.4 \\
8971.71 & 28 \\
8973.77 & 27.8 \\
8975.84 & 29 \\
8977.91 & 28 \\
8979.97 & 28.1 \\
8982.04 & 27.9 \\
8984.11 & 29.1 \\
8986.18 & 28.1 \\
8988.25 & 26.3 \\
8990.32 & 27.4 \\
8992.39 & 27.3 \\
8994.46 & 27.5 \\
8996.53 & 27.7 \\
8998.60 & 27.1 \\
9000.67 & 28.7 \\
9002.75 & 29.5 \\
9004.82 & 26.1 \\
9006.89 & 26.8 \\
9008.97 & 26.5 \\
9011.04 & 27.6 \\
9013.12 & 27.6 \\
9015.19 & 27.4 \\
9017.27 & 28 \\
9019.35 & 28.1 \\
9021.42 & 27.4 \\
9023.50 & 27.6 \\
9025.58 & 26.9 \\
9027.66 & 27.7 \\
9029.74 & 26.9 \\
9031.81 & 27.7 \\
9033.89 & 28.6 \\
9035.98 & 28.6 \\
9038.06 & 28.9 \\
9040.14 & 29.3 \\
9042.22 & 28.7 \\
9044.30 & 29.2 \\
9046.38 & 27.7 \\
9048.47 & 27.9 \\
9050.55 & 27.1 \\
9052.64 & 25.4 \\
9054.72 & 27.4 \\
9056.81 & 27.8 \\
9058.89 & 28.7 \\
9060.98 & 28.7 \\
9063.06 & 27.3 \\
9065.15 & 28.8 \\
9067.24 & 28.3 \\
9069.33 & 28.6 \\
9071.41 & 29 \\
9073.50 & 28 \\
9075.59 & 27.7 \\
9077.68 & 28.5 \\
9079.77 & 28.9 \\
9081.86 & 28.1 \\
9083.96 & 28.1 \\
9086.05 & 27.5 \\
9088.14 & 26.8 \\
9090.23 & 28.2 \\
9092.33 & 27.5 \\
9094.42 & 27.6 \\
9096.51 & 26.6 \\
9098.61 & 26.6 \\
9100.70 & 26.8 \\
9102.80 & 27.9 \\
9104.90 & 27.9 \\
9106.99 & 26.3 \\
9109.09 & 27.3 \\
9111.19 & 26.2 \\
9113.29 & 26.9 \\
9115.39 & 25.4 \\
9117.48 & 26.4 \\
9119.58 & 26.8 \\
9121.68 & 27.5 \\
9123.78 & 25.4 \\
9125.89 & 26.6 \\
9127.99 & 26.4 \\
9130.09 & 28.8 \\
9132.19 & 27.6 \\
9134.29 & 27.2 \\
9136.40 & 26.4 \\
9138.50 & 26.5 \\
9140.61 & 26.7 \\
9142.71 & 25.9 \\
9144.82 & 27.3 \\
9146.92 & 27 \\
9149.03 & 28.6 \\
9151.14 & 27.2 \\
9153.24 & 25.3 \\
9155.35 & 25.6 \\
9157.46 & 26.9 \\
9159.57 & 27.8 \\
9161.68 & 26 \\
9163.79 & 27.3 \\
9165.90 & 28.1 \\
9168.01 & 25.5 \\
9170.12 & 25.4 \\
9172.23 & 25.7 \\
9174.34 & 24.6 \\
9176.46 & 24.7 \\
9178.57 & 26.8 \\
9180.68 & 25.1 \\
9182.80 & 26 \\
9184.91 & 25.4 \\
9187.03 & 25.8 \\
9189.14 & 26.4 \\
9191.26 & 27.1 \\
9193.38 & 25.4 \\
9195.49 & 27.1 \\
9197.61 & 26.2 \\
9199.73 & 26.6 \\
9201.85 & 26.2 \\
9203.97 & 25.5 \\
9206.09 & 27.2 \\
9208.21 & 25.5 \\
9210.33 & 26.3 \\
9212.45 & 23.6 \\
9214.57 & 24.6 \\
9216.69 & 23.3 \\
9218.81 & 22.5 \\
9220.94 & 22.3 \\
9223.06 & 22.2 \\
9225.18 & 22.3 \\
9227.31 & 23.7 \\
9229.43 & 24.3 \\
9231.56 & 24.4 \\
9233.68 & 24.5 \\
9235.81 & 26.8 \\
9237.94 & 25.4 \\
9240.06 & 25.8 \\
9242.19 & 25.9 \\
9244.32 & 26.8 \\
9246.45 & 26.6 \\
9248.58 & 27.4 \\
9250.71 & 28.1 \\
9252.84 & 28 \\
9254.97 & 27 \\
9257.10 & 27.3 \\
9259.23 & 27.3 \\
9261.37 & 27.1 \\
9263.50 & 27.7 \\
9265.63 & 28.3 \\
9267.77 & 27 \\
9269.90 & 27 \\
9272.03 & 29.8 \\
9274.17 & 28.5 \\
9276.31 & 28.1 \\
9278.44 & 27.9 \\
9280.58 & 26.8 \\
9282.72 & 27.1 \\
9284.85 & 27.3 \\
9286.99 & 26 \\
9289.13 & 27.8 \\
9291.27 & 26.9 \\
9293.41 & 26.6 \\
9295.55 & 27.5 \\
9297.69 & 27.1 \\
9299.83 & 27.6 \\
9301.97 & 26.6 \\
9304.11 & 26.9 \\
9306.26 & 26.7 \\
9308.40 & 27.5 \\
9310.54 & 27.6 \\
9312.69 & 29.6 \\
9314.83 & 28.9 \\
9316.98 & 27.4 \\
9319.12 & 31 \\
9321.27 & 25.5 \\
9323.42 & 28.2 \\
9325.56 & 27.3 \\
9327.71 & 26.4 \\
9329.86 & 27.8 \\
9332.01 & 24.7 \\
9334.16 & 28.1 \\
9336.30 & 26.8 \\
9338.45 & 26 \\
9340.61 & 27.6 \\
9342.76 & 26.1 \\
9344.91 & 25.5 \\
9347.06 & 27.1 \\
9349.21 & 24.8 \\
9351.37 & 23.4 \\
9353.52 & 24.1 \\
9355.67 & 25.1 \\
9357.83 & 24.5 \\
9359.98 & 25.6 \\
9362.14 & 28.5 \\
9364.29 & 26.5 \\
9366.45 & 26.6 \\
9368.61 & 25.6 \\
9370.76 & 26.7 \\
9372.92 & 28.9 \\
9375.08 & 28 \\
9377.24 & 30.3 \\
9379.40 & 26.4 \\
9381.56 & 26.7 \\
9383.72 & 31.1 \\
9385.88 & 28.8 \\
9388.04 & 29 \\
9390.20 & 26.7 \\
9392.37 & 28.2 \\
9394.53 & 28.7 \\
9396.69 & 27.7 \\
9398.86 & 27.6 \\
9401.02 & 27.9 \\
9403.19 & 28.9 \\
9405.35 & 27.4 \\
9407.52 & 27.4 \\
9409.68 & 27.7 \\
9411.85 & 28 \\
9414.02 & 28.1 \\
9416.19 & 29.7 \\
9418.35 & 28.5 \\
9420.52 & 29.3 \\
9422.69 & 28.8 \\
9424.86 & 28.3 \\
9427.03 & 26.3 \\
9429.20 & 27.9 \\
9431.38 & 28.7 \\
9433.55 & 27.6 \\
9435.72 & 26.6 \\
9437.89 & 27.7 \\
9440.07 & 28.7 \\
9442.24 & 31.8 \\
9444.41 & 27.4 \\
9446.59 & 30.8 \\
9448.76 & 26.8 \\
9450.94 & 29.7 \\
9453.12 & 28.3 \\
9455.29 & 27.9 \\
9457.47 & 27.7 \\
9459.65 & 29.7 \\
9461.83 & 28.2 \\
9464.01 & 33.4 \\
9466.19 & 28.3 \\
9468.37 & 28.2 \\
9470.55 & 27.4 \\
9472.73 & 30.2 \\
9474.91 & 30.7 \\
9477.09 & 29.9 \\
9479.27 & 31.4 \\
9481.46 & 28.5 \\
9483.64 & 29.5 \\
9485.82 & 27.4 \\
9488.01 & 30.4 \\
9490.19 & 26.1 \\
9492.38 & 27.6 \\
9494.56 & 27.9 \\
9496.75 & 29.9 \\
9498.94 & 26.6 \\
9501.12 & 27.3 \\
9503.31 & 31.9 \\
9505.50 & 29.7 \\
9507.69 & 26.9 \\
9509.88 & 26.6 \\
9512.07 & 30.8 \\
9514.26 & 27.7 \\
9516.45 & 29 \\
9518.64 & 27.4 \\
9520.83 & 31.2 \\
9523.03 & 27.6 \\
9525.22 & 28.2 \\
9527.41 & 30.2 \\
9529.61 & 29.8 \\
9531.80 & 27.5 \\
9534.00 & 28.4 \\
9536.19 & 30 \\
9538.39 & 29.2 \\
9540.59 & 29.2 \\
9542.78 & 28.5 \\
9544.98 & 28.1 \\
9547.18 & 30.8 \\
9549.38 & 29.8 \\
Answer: 0.099 mag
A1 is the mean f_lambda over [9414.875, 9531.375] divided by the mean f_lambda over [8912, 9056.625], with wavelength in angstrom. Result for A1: 1.02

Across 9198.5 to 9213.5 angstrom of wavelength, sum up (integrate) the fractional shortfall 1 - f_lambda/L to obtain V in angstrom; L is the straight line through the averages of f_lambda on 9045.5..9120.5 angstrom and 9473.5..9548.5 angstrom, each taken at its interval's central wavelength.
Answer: 1.11 angstrom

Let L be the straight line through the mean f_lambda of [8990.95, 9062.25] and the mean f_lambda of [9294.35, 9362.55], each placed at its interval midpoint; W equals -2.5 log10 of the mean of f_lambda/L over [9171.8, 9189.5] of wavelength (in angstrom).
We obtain 0.07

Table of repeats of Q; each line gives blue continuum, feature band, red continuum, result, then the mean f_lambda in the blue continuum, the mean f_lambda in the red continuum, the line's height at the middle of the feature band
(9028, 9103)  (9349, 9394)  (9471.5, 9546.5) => 0.062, 27.9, 28.9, 28.6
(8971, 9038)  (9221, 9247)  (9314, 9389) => 0.104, 27.7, 27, 27.2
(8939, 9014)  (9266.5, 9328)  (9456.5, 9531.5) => 0.039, 28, 28.9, 28.6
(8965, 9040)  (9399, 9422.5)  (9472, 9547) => 0.015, 27.8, 28.9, 28.7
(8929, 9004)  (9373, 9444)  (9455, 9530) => 0.020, 28.3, 28.9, 28.8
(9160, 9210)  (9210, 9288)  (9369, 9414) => 0.026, 26.1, 28.1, 26.7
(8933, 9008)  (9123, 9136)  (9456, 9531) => 0.054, 28.1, 28.9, 28.4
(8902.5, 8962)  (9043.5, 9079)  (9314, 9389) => 0.017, 29.1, 27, 28.4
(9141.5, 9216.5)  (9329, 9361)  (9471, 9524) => 0.070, 26.1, 28.8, 27.5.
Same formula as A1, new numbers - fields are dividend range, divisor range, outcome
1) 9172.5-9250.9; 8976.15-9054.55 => 0.91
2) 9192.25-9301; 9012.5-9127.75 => 0.95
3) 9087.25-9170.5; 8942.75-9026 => 0.96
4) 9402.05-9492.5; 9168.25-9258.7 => 1.12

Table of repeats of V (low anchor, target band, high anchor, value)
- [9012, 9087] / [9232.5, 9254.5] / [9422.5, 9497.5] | 1.4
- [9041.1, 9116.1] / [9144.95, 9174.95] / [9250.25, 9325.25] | 1.2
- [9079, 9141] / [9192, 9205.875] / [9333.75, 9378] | 0.3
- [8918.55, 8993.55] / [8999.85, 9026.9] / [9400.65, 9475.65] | 1.0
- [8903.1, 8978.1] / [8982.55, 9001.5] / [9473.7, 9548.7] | 0.8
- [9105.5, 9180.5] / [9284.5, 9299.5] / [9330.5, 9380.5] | -0.3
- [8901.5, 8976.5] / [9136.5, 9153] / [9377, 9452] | 1.0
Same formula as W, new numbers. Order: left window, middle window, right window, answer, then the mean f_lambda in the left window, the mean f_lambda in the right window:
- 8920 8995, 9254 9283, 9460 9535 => 0.04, 28.5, 28.9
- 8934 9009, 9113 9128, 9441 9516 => 0.08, 28.1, 28.9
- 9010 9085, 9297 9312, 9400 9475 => 0.05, 28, 28.5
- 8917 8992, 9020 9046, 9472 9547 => 0.02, 28.6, 28.9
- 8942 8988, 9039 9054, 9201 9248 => -0.03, 28.2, 24.8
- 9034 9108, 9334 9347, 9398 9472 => 0.07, 27.9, 28.4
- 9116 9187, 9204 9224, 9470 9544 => 0.11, 26.5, 28.9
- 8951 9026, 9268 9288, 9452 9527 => 0.03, 27.9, 28.8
